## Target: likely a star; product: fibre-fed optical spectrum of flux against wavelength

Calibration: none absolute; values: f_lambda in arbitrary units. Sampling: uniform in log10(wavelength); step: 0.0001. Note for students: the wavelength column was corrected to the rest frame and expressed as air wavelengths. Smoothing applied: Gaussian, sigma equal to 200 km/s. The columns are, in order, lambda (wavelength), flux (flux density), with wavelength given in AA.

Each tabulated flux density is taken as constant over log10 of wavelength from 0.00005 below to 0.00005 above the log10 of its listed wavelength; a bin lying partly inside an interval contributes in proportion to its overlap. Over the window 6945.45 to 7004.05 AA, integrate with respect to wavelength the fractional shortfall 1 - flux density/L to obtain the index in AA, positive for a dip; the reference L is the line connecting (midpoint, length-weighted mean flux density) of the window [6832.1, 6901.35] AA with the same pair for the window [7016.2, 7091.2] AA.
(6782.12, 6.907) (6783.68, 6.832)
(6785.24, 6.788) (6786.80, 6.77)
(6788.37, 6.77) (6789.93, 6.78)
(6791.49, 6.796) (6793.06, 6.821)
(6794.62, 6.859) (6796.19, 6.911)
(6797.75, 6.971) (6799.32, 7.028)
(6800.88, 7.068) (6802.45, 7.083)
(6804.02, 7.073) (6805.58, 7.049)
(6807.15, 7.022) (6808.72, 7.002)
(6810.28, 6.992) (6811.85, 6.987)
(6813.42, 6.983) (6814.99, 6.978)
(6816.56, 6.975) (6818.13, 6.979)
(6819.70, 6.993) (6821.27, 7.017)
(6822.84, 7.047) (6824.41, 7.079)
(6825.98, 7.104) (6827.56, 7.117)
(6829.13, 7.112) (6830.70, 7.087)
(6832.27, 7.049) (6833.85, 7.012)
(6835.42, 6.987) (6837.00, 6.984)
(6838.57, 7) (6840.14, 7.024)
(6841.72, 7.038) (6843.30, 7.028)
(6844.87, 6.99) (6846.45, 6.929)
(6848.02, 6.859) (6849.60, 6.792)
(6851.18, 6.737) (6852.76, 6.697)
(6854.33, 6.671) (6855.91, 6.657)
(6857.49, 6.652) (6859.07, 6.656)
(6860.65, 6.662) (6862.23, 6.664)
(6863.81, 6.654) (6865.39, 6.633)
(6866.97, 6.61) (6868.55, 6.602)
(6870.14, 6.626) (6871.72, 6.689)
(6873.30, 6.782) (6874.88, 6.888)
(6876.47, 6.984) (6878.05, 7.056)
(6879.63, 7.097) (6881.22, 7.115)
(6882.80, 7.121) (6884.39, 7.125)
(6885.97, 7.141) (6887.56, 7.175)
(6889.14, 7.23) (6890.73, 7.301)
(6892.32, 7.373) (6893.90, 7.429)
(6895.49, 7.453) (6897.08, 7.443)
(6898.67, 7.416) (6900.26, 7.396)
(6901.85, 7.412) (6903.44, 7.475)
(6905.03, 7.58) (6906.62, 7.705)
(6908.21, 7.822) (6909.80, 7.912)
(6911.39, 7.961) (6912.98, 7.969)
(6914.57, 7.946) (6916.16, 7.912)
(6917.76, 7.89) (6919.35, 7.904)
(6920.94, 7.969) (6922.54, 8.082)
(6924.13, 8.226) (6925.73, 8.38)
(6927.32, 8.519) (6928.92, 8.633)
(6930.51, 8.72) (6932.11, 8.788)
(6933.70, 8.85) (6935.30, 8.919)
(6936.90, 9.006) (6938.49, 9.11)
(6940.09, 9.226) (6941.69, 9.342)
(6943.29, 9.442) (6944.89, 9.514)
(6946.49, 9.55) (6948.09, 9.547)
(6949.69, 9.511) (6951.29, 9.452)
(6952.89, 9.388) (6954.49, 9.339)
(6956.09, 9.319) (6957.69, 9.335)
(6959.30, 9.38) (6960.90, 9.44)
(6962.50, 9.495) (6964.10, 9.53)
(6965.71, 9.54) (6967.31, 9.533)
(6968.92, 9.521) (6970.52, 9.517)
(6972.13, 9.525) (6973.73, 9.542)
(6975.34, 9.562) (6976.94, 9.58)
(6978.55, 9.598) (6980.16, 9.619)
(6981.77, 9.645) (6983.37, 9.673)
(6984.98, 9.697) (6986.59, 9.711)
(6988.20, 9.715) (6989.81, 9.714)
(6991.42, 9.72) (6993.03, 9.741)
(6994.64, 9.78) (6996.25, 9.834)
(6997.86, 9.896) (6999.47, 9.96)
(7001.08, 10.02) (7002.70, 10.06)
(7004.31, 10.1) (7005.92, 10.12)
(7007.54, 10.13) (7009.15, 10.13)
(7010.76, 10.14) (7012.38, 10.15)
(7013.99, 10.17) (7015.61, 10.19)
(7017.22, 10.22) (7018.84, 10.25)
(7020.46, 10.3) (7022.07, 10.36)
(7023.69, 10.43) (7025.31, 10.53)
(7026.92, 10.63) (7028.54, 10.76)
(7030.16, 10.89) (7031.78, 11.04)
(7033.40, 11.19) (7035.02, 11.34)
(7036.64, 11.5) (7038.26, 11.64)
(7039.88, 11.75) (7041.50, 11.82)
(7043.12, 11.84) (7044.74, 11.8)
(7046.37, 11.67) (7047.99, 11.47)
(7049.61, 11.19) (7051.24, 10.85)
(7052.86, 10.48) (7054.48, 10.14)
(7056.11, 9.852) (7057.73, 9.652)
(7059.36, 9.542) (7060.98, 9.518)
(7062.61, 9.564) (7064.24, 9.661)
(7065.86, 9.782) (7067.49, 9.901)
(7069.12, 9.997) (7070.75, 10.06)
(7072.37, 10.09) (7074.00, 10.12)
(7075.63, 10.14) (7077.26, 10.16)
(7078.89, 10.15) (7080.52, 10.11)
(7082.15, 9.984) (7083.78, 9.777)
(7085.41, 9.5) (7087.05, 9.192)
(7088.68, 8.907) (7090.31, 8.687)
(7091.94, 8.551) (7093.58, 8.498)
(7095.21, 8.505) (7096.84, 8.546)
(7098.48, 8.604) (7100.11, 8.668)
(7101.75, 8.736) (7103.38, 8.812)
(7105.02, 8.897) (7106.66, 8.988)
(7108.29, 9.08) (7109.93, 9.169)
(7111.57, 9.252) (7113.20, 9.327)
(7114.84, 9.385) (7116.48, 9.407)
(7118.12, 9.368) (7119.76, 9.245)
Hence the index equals -4.4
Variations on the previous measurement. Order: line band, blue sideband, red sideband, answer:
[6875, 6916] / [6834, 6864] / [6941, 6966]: 2.9 AA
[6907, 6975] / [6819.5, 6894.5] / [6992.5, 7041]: -0.9 AA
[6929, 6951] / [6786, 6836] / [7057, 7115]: -2.9 AA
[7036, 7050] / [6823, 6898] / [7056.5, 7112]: -4.3 AA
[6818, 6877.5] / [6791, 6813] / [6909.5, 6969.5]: 5.8 AA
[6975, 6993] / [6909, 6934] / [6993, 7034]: -0.1 AA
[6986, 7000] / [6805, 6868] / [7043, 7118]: -1.8 AA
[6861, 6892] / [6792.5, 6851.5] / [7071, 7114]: 2.2 AA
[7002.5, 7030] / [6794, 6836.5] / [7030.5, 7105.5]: -2.5 AA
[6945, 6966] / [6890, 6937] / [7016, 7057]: -1.1 AA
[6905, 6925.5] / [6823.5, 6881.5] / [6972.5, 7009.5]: 0.6 AA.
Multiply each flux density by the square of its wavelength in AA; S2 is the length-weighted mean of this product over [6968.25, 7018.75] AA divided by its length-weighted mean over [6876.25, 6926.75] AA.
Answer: 1.3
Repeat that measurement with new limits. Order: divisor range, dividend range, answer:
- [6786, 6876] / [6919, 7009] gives 1.42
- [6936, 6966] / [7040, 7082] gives 1.14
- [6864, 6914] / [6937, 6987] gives 1.34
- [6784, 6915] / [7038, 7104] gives 1.50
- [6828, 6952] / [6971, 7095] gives 1.39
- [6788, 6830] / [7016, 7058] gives 1.67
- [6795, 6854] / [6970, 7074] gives 1.56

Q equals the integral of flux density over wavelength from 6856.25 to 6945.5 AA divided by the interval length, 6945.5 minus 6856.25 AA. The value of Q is 7.68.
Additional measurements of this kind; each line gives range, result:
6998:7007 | 10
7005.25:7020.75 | 10.2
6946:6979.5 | 9.49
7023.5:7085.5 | 10.5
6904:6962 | 8.71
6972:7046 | 10.3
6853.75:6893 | 6.89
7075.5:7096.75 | 9.34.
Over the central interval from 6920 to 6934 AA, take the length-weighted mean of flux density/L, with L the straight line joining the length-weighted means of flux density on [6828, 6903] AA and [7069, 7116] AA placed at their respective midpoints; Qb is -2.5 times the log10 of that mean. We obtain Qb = -0.11 mag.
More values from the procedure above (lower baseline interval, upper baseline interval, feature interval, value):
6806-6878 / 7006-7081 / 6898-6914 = 0.05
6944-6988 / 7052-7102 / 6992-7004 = -0.04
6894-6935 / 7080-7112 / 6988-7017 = -0.18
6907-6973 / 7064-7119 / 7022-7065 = -0.17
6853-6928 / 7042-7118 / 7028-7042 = -0.23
